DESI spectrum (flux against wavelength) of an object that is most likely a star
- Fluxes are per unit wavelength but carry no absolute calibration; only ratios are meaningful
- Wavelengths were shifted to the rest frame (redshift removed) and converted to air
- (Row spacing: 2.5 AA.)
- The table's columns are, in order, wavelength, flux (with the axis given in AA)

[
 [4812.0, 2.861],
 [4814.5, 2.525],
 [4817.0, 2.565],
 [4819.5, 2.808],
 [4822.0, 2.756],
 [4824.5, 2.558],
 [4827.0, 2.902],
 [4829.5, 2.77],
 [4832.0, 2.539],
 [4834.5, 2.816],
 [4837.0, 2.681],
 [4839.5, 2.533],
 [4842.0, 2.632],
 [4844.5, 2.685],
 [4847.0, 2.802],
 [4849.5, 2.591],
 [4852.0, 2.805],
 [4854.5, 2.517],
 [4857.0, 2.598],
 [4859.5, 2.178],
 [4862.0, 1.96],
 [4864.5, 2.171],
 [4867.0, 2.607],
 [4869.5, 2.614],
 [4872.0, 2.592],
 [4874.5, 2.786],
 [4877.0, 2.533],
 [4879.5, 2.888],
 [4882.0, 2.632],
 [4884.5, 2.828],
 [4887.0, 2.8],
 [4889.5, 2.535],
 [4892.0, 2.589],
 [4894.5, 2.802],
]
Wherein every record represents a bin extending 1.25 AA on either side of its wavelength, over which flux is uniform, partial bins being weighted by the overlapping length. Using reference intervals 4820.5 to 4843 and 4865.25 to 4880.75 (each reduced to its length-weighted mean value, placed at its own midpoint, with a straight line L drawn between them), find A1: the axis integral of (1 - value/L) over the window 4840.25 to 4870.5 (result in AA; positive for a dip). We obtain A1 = 1.8 AA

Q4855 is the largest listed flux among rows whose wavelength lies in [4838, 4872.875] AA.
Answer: 2.805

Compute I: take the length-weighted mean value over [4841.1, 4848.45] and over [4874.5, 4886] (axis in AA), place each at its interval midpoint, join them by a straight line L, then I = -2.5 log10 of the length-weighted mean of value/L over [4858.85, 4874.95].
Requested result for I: 0.134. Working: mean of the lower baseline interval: 2.71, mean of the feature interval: 2.41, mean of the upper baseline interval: 2.73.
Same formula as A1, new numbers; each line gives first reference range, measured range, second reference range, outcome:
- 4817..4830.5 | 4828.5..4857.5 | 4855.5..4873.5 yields -1.0 AA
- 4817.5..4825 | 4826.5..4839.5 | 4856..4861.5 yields -0.6 AA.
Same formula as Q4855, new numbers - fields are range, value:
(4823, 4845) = 2.902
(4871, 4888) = 2.888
